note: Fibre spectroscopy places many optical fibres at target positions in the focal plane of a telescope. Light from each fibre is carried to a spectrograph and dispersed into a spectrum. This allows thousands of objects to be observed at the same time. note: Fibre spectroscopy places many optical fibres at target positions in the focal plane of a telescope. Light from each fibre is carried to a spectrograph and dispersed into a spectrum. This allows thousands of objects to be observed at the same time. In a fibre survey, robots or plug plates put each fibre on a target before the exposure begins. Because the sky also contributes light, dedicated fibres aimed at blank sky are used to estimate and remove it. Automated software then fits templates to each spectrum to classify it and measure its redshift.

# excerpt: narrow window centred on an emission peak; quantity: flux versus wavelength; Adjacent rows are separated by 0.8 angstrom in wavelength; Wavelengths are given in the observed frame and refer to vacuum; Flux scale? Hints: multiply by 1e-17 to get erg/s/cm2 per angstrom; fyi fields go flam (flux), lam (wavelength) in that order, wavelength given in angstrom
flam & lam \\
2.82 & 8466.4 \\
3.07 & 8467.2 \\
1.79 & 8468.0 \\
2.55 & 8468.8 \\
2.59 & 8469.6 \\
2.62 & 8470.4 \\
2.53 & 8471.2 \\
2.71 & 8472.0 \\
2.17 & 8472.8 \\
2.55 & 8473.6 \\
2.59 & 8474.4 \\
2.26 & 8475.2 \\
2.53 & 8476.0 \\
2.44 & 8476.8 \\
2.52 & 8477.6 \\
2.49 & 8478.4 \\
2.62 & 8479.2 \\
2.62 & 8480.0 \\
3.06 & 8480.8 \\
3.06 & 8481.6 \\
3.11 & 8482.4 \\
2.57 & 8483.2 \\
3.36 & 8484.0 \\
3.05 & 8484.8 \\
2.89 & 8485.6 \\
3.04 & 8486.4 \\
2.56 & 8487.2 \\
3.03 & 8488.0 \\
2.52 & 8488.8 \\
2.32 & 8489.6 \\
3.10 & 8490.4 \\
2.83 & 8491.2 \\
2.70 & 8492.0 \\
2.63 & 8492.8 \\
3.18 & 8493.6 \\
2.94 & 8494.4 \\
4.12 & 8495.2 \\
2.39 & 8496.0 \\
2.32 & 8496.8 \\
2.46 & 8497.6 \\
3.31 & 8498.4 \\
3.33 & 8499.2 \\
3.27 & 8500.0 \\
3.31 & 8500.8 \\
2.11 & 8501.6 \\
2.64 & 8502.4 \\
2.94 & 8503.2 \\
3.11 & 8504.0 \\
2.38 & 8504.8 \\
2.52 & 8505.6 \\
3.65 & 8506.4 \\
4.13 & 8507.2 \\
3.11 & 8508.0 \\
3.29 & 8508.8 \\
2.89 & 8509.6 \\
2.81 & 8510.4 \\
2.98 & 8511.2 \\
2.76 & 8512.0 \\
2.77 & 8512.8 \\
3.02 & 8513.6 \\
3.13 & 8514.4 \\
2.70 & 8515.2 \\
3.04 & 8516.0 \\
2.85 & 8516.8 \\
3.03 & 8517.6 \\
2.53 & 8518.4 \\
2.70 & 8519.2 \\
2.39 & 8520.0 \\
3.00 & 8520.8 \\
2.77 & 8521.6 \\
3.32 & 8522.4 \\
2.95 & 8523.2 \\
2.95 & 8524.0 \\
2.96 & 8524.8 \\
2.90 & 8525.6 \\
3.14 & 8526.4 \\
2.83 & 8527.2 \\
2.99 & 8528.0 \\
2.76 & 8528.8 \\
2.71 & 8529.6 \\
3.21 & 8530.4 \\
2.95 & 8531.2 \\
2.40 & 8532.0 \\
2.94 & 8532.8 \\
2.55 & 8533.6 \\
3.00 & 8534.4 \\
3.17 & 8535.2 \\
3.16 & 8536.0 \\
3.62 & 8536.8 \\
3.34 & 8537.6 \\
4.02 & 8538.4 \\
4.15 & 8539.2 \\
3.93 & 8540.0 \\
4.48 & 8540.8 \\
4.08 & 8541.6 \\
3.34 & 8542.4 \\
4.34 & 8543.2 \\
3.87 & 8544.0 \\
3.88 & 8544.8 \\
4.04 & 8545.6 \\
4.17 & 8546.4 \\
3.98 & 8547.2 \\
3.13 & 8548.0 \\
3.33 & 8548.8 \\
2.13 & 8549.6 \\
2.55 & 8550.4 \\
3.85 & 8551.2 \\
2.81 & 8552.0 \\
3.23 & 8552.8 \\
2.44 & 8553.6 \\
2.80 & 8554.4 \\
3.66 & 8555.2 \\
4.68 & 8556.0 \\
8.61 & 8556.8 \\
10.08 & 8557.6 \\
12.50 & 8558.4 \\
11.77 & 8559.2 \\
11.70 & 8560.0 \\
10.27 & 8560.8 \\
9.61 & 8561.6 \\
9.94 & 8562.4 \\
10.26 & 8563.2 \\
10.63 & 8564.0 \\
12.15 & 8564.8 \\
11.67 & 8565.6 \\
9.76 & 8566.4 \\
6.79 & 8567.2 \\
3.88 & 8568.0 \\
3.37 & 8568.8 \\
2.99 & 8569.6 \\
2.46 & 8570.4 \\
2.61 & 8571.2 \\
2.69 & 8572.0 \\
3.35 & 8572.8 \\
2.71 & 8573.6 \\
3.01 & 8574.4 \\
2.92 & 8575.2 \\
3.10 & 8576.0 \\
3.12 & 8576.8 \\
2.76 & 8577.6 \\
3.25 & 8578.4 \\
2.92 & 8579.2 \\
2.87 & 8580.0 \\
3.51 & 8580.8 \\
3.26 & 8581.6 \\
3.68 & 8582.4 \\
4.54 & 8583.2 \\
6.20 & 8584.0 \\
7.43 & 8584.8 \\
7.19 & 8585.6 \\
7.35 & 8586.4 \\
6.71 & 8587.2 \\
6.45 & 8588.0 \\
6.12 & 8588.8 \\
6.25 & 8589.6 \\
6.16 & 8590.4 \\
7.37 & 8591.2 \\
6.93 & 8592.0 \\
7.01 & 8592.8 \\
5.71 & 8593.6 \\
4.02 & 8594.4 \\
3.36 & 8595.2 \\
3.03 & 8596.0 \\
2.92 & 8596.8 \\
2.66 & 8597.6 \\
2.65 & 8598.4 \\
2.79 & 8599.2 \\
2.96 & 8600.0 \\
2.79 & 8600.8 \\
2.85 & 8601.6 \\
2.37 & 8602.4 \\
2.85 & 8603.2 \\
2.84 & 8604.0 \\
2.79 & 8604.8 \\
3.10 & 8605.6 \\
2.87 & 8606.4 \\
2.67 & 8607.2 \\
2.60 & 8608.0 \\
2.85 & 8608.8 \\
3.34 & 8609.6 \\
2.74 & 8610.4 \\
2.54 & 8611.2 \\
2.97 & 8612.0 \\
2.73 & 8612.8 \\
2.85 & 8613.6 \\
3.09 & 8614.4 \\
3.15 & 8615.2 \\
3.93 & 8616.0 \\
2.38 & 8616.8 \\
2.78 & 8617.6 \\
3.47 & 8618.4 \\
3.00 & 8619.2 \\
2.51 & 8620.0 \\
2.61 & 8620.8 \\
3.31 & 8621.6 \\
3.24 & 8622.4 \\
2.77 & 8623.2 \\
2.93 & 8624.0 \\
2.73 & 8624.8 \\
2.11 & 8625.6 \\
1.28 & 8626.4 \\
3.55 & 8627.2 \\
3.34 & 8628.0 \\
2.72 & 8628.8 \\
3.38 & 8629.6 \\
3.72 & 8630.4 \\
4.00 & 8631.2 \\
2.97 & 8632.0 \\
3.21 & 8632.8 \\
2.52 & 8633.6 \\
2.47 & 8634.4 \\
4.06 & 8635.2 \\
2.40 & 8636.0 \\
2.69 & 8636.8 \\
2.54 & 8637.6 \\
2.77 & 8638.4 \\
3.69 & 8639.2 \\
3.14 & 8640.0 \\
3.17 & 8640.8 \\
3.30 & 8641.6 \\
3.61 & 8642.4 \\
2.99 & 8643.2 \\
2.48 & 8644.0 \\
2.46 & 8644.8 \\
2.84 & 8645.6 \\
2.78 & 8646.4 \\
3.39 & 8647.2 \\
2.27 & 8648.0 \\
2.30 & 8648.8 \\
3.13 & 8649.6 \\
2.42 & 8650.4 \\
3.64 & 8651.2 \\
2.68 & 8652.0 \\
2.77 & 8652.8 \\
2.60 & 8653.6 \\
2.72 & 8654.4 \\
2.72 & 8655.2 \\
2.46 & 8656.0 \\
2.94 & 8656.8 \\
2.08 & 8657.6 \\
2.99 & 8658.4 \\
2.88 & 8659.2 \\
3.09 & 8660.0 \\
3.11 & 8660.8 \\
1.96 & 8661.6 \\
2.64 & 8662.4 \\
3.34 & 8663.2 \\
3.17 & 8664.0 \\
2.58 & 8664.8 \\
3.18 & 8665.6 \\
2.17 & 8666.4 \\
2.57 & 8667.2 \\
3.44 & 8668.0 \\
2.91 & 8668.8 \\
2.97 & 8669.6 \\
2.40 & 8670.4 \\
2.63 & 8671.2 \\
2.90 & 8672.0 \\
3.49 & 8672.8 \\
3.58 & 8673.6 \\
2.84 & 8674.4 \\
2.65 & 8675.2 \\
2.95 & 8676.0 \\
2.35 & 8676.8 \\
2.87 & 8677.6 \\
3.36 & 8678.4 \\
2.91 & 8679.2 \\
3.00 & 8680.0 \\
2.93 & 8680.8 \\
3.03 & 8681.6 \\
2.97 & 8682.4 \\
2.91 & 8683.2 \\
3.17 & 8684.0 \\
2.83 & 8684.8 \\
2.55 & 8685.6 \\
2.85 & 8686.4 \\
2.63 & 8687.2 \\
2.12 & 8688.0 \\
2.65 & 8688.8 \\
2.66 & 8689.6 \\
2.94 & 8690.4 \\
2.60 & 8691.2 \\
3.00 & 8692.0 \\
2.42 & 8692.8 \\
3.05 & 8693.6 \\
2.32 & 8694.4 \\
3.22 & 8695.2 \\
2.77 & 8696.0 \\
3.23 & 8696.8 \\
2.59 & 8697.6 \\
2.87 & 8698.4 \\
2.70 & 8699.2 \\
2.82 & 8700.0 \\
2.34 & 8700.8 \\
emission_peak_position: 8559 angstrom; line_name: Halpha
